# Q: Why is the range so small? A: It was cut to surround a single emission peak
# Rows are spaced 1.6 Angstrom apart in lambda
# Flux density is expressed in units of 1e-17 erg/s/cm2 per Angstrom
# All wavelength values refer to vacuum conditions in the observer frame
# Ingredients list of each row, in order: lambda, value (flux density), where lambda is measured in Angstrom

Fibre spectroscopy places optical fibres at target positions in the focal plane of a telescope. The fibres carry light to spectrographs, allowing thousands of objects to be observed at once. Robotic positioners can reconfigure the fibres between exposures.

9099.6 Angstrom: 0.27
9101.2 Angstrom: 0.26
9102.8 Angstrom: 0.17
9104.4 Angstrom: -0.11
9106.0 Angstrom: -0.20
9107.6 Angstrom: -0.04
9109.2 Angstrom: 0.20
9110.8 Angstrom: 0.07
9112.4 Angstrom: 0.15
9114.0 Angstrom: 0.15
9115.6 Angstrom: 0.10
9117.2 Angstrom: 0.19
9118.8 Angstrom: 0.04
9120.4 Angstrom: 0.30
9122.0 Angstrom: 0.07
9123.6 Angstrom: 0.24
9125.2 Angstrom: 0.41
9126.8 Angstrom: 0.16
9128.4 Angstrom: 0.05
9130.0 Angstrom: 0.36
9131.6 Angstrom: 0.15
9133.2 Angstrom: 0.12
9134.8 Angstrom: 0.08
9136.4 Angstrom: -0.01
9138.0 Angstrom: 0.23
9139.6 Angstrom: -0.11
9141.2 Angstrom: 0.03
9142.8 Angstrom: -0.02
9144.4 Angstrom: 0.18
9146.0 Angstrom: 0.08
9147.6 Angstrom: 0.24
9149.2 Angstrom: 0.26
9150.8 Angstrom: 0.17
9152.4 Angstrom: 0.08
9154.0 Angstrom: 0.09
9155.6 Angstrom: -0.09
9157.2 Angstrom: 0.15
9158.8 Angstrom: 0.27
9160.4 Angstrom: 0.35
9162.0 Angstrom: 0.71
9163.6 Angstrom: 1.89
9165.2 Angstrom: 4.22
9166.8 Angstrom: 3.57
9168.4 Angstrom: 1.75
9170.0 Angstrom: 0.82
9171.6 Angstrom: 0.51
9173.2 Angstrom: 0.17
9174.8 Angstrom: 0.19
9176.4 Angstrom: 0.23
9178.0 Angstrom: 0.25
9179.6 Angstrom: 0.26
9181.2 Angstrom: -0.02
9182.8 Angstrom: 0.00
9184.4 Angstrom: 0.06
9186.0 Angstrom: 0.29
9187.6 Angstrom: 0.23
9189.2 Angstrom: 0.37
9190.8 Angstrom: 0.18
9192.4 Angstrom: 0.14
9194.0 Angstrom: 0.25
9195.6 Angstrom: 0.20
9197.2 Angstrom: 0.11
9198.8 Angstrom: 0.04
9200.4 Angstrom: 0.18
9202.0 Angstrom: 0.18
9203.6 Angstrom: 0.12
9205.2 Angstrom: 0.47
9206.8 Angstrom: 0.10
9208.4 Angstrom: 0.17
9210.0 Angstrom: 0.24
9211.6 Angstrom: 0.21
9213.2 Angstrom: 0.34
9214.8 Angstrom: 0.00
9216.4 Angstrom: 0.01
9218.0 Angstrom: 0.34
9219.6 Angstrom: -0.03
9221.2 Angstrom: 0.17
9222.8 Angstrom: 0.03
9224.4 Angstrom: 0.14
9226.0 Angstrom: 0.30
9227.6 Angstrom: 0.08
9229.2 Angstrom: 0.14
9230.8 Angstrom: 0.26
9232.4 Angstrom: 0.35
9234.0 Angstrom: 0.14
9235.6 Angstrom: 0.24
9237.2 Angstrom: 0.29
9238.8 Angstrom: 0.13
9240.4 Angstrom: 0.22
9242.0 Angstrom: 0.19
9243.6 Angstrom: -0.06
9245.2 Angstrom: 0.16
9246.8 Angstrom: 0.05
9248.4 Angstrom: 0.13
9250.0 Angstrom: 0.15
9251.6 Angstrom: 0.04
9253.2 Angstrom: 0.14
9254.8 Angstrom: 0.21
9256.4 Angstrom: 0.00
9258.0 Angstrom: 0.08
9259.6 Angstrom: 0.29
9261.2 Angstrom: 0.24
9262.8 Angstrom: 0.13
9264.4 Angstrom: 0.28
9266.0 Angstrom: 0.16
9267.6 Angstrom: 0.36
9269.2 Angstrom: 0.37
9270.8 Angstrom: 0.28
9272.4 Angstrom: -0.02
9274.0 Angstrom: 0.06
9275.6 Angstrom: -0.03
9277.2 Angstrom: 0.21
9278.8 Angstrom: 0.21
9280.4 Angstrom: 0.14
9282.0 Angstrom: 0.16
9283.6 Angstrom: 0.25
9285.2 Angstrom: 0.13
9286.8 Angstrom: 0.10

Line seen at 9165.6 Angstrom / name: H-beta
